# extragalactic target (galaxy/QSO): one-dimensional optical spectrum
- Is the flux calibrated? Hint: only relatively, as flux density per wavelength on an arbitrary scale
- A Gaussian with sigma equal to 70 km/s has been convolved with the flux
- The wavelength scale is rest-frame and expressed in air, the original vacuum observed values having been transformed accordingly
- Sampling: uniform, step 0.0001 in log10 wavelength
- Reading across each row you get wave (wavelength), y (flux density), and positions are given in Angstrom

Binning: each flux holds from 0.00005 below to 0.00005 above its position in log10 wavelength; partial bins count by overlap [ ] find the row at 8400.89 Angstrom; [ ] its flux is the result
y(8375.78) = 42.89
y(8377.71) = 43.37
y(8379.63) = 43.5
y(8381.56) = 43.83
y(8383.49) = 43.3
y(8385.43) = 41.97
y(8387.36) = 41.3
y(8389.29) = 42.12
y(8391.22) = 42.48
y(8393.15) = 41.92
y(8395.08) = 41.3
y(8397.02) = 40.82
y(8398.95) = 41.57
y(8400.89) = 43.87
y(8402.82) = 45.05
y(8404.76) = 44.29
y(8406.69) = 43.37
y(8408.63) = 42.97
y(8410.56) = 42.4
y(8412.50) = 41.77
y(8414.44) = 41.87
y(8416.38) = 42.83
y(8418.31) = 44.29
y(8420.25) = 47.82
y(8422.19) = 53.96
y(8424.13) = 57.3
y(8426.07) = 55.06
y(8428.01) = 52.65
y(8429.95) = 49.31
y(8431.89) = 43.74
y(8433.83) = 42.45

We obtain 43.87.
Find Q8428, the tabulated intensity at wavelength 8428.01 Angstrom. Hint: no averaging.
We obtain 52.65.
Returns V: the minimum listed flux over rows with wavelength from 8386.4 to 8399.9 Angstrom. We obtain 40.82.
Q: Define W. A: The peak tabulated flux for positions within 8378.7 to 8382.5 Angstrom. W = 43.83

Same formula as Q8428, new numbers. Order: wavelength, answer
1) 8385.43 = 41.97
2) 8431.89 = 43.74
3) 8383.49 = 43.3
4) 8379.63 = 43.5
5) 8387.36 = 41.3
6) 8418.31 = 44.29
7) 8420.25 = 47.82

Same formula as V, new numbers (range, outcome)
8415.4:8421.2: 42.83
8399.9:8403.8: 43.87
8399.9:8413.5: 41.77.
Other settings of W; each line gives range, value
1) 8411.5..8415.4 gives 41.87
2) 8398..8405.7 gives 45.05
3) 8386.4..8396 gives 42.48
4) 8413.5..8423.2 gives 53.96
